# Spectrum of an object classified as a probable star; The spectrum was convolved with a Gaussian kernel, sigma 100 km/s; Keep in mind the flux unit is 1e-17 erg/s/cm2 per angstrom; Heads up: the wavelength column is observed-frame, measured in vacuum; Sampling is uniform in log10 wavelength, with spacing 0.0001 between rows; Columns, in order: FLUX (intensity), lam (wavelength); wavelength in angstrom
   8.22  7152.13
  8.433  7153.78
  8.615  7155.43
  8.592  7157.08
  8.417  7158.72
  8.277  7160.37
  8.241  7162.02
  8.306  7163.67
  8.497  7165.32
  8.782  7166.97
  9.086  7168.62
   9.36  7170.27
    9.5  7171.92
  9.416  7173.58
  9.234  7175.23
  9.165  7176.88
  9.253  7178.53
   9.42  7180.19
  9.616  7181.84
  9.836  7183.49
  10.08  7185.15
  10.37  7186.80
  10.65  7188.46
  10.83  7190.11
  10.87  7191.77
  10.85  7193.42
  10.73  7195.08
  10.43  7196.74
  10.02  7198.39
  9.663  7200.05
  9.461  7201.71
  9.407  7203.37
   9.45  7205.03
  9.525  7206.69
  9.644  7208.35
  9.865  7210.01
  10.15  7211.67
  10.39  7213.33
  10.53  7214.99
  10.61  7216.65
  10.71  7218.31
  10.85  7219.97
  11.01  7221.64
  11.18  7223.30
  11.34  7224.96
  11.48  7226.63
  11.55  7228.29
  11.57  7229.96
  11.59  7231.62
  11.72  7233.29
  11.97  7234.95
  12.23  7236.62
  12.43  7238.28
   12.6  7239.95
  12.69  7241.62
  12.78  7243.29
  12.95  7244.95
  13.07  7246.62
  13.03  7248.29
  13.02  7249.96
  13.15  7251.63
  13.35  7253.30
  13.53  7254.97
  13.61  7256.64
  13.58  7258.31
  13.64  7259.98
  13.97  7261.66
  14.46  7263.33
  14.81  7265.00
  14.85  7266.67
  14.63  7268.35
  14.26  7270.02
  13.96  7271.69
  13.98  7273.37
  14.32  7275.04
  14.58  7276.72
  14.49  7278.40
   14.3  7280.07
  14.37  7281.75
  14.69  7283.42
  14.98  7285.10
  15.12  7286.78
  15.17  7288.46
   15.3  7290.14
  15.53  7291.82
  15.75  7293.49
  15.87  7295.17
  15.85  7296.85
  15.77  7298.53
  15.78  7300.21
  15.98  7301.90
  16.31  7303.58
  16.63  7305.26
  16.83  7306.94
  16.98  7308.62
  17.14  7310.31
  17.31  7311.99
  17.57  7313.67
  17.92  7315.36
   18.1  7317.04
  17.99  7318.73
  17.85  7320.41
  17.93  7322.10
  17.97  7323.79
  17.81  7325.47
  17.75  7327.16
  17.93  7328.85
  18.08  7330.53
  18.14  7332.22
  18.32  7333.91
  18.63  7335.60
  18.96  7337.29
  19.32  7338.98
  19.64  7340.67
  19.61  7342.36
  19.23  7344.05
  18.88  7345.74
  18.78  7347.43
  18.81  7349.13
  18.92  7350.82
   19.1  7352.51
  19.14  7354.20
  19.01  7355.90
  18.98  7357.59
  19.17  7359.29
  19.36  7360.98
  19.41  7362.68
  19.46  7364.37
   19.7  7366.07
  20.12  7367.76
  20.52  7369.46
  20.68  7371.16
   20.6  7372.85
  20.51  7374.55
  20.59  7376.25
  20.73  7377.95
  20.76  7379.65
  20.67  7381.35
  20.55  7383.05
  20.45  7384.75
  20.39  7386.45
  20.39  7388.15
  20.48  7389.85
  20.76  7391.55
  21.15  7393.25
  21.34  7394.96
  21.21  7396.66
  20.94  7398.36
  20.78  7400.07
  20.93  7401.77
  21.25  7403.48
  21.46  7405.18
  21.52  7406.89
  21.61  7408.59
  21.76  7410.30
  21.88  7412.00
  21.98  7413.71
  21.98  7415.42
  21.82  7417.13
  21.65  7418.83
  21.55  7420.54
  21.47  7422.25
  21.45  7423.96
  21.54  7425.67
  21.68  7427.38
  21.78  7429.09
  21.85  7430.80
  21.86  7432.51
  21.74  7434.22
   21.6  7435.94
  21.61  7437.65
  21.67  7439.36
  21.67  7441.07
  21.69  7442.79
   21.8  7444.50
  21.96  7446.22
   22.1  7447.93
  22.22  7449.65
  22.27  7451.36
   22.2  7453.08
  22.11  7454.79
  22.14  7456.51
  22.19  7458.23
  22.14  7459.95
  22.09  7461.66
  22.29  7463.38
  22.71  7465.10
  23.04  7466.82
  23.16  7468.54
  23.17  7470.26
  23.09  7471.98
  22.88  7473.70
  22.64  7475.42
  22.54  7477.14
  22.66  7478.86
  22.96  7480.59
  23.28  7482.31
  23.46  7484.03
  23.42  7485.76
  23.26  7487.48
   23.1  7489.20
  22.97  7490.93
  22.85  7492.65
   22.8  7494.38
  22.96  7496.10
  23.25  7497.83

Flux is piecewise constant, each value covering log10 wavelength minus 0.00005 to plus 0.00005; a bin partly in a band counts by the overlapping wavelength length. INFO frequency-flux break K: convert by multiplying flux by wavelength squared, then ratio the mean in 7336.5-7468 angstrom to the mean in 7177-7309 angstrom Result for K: 1.73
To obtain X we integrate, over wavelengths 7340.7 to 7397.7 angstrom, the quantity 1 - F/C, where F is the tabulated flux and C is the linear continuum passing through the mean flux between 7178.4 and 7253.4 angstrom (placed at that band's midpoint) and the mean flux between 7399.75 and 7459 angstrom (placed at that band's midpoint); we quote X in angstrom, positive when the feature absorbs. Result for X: -3.8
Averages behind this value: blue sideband 11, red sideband 21.7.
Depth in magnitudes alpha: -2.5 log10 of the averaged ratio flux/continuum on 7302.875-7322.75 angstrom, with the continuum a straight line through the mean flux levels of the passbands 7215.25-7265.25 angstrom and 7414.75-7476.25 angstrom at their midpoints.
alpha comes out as -0.10 mag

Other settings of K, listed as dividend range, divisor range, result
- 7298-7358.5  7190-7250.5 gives 1.67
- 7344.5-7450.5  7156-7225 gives 2.25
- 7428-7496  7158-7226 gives 2.46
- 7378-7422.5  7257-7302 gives 1.48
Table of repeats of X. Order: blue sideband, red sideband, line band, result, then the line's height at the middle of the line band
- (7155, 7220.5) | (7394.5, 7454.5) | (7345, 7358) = -0.7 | 18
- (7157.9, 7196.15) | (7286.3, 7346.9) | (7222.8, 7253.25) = 1.6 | 13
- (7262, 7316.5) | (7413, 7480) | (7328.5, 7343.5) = -1.1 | 17.5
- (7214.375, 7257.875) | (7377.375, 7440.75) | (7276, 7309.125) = -0.8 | 15.1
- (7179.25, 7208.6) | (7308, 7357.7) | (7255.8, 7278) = 0.3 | 14.4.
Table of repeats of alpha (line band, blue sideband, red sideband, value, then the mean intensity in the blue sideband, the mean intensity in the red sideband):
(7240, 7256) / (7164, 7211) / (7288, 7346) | 0.02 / 9.74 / 17.4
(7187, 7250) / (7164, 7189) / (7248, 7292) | 0.05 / 9.45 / 14.2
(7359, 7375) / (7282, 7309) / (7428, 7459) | -0.07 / 15.7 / 21.9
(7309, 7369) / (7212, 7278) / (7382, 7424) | -0.05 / 12.7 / 21.2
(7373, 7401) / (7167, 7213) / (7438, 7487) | -0.10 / 9.83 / 22.5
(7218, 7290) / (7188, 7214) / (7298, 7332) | 0.02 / 10.1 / 17.3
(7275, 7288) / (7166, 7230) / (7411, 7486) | -0.04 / 10.1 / 22.2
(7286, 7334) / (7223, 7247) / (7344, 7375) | -0.02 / 12.1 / 19.5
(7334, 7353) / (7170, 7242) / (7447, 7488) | -0.13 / 10.5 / 22.7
